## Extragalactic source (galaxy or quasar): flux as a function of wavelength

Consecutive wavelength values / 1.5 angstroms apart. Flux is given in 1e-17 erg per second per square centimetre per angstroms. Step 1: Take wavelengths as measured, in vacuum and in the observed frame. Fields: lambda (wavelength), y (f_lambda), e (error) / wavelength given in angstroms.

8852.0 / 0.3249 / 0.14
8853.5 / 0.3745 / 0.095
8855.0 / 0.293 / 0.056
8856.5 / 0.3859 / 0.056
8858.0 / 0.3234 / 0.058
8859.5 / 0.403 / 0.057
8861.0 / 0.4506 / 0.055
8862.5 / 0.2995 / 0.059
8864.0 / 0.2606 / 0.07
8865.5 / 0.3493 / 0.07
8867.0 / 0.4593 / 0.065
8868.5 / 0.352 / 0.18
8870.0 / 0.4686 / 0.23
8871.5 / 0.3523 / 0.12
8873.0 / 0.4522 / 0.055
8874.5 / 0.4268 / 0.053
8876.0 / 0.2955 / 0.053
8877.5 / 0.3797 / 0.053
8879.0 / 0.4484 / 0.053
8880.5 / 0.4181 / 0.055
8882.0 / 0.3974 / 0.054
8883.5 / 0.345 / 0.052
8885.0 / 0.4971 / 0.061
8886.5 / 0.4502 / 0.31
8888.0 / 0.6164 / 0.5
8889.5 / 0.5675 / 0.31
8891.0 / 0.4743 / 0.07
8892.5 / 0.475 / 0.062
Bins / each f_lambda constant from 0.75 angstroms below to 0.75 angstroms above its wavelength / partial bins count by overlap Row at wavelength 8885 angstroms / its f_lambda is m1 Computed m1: 0.4971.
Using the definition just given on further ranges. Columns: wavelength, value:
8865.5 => 0.3493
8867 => 0.4593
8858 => 0.3234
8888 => 0.6164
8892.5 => 0.475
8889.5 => 0.5675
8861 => 0.4506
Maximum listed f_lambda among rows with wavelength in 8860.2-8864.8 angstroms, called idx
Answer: 0.4506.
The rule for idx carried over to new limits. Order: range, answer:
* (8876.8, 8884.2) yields 0.4484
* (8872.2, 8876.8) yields 0.4522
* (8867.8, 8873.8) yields 0.4686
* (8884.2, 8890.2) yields 0.6164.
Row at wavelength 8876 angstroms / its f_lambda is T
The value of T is 0.2955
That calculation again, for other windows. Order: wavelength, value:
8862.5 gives 0.2995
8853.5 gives 0.3745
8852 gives 0.3249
